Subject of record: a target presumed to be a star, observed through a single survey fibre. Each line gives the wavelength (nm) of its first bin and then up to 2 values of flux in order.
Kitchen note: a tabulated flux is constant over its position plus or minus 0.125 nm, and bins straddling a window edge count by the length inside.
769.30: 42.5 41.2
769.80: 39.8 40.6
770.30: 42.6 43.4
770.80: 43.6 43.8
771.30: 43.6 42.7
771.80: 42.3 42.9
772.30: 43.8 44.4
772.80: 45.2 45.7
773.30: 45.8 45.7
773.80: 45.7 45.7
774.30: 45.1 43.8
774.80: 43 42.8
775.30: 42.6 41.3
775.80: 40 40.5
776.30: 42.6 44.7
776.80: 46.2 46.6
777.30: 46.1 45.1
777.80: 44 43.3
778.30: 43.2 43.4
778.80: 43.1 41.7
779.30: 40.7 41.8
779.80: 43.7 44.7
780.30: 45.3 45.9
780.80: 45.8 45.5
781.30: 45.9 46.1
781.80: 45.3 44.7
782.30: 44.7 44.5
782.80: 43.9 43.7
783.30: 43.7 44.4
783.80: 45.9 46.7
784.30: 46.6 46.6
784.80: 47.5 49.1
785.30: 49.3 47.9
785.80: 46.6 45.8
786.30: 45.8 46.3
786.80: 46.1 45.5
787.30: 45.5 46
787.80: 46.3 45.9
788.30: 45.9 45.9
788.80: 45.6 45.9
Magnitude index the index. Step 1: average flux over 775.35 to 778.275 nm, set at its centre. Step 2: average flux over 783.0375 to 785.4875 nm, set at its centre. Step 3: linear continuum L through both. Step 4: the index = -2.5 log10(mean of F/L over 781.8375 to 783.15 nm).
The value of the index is 0.03 mag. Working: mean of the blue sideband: 43.6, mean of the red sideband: 46.5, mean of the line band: 44.4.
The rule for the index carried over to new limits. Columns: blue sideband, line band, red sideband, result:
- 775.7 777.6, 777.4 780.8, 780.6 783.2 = 0.02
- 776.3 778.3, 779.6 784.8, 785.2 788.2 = 0.01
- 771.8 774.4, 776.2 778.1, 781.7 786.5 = 0.01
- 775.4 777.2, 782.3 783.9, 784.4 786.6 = 0.04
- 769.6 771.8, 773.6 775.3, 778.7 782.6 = -0.03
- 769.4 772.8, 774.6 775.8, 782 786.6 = 0.04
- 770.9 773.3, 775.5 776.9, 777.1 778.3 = 0.05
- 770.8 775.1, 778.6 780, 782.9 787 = 0.07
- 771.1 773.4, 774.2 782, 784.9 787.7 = 0.03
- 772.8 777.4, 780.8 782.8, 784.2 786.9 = 0.02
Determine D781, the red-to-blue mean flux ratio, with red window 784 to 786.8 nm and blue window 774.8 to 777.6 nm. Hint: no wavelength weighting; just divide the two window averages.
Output 1.08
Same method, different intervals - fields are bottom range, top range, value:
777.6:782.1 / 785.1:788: 1.05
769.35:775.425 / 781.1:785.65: 1.05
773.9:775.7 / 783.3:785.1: 1.07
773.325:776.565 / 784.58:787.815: 1.08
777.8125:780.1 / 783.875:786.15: 1.10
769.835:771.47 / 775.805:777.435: 1.03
